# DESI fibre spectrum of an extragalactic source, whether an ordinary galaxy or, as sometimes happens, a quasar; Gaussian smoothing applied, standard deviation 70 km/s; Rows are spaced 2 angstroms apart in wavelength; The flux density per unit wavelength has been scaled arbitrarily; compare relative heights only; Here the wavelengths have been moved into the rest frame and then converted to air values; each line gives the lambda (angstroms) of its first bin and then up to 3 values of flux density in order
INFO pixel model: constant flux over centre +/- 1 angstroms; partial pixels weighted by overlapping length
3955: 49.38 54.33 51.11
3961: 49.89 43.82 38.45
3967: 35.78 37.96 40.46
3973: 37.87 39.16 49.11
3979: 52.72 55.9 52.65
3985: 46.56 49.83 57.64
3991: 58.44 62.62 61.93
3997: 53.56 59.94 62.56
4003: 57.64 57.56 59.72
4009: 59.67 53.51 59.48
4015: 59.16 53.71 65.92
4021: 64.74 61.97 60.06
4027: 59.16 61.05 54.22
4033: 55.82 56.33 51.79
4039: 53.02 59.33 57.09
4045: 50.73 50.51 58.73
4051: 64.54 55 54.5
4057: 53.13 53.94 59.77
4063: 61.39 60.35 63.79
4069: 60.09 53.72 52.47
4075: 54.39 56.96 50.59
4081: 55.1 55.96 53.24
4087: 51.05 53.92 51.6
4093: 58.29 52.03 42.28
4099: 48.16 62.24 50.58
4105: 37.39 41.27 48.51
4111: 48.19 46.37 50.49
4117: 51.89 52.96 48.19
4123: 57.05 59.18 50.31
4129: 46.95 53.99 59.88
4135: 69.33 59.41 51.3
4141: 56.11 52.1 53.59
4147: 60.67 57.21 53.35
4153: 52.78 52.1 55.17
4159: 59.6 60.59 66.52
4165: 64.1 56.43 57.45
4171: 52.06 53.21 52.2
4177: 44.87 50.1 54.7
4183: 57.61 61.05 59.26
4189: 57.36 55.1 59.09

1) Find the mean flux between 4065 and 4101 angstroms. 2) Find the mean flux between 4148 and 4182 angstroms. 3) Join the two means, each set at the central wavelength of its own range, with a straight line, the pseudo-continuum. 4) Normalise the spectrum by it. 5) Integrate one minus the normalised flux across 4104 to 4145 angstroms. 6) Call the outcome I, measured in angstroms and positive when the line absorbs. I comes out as 2.1 angstroms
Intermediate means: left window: 54.2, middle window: 52.1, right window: 55.4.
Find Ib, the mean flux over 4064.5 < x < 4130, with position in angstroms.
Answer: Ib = 52.2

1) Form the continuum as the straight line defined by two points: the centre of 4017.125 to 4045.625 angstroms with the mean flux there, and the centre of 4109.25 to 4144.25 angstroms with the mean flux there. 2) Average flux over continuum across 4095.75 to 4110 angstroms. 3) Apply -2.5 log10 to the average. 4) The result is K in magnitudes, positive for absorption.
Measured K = 0.158 mag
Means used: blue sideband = 57.9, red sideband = 53.6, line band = 47.3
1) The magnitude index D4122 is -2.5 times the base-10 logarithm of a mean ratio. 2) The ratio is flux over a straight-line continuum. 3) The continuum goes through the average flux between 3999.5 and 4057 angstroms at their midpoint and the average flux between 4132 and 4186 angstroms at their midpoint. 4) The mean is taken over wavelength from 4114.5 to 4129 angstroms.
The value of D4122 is 0.08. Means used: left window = 57.7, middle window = 52.5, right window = 56.4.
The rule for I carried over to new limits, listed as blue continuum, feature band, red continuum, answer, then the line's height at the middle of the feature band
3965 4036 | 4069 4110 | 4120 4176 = 2.8 angstroms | 55.5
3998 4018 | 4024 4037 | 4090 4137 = -0.1 angstroms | 56.9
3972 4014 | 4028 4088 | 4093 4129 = -4.5 angstroms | 52.1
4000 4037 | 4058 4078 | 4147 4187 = 0.1 angstroms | 57.9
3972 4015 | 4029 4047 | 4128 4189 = 0.1 angstroms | 55.1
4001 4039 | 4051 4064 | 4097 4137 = -0.3 angstroms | 55.8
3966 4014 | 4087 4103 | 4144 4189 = 0.7 angstroms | 54.7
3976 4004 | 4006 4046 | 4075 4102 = -2.2 angstroms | 54.9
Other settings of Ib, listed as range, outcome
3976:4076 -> 57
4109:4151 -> 54.1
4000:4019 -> 58.5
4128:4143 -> 56.4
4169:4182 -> 51.7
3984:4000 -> 56.3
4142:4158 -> 54.6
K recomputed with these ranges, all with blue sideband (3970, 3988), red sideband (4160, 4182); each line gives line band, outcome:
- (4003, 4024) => -0.22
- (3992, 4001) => -0.24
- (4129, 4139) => -0.08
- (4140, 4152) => -0.02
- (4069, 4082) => -0.06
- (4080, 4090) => -0.04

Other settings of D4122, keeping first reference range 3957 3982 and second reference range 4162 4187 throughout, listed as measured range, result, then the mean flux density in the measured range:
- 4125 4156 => -0.025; 55.4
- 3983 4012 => -0.227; 57.1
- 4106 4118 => 0.104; 47.8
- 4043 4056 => -0.138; 55.8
